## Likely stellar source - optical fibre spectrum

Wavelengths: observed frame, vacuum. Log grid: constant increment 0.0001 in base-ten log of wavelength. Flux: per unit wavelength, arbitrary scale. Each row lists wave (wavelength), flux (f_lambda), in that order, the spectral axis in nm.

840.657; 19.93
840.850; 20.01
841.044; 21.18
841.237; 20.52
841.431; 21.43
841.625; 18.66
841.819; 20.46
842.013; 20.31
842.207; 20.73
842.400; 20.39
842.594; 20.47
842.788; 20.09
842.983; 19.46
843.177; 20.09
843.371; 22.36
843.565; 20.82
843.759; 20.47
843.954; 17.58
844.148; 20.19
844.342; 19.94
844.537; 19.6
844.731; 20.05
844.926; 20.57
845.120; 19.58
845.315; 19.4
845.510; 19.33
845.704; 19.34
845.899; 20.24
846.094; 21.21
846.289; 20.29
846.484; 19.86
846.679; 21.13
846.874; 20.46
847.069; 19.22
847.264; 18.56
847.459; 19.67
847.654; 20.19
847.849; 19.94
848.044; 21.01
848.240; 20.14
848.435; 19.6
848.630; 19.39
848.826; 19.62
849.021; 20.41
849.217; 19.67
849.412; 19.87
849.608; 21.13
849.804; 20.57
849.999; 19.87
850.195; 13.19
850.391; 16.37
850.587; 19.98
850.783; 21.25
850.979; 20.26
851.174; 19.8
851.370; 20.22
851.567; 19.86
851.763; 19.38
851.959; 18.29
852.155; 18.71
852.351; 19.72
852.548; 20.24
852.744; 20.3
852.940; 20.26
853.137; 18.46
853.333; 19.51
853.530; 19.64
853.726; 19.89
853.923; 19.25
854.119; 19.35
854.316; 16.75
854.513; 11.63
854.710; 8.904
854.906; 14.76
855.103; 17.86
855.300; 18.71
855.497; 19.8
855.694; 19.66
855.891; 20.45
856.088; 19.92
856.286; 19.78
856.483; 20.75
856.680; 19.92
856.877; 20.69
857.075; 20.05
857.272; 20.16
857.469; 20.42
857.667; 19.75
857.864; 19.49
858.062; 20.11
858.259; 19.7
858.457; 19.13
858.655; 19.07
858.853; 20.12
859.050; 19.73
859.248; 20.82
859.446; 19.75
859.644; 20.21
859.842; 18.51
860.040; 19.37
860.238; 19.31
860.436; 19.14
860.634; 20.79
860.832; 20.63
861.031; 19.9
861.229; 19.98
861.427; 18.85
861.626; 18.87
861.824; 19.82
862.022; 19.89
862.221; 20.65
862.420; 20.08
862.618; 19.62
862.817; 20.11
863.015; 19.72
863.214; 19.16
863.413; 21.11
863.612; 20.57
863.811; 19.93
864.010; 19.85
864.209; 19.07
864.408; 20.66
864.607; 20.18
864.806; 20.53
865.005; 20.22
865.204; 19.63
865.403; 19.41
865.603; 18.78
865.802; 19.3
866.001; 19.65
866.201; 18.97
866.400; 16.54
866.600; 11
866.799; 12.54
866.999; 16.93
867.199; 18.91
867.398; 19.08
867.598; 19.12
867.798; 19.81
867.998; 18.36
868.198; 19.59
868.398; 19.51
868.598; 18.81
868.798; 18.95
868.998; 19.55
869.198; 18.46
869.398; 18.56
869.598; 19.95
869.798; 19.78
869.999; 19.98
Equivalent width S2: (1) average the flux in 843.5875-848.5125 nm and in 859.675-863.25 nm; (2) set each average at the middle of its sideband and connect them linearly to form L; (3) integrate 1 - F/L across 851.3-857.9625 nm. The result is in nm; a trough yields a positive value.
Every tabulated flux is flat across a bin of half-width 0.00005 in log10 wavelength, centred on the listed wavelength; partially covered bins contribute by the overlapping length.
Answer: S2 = 0.31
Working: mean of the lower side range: 19.9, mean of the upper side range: 19.7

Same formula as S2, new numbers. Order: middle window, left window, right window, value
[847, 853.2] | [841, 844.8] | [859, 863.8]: 0.17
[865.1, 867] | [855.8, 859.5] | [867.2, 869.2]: 0.20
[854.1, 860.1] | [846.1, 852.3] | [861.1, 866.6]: 0.21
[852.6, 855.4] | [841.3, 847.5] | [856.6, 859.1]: 0.33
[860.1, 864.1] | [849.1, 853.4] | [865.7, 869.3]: -0.30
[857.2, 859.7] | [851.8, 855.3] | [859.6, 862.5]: -0.10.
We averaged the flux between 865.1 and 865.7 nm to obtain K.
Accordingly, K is 19.3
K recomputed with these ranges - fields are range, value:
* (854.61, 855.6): 16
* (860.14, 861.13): 20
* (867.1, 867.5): 19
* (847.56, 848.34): 20.3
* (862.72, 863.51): 20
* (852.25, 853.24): 19.8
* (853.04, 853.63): 19.2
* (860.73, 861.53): 19.8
